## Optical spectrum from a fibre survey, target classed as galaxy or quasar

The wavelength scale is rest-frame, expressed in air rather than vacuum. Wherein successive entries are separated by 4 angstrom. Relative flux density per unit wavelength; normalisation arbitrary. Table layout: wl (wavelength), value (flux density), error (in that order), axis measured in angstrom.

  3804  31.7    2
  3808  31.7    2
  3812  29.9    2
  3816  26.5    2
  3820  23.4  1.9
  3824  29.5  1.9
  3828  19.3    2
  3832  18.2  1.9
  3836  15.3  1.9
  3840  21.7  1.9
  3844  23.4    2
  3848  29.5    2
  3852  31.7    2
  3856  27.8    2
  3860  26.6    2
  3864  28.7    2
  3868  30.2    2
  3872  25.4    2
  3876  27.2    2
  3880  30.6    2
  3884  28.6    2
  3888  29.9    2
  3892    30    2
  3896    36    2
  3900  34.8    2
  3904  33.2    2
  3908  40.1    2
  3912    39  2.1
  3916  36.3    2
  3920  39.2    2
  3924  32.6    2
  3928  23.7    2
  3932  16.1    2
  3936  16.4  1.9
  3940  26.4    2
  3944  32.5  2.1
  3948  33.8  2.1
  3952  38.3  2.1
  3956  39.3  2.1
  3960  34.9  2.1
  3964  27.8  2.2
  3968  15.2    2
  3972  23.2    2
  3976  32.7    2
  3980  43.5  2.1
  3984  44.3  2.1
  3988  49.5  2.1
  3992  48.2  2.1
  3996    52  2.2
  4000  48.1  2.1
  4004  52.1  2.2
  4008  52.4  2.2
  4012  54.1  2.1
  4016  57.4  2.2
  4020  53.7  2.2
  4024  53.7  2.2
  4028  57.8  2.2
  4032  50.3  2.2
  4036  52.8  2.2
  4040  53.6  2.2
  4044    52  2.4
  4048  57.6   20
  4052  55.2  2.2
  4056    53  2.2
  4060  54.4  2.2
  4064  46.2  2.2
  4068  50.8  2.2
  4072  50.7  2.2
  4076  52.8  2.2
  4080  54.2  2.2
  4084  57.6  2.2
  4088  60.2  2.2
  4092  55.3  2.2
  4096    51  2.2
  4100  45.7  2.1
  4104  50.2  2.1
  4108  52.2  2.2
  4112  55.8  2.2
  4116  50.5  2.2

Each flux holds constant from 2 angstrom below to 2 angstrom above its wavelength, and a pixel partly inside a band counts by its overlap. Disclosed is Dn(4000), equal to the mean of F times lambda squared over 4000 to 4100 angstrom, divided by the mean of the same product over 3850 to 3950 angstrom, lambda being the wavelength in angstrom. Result 1.9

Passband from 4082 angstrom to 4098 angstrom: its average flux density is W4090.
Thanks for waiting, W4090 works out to 56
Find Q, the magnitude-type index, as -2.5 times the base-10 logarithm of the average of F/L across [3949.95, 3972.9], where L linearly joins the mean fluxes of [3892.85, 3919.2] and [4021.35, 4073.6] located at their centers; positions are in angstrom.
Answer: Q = 0.38 mag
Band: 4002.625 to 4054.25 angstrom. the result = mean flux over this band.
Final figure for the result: 54.1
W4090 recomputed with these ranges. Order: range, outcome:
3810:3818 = 28.2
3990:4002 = 49.4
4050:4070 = 51.9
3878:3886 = 29.6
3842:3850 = 26.4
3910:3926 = 36.8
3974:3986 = 40.2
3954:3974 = 28.1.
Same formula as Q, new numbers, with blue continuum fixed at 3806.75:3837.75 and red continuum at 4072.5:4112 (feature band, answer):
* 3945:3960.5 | 0.05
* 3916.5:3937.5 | 0.30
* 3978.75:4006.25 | -0.14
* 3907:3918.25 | -0.14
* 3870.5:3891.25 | 0.07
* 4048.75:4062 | -0.11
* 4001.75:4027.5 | -0.20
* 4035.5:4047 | -0.12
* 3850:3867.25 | -0.03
